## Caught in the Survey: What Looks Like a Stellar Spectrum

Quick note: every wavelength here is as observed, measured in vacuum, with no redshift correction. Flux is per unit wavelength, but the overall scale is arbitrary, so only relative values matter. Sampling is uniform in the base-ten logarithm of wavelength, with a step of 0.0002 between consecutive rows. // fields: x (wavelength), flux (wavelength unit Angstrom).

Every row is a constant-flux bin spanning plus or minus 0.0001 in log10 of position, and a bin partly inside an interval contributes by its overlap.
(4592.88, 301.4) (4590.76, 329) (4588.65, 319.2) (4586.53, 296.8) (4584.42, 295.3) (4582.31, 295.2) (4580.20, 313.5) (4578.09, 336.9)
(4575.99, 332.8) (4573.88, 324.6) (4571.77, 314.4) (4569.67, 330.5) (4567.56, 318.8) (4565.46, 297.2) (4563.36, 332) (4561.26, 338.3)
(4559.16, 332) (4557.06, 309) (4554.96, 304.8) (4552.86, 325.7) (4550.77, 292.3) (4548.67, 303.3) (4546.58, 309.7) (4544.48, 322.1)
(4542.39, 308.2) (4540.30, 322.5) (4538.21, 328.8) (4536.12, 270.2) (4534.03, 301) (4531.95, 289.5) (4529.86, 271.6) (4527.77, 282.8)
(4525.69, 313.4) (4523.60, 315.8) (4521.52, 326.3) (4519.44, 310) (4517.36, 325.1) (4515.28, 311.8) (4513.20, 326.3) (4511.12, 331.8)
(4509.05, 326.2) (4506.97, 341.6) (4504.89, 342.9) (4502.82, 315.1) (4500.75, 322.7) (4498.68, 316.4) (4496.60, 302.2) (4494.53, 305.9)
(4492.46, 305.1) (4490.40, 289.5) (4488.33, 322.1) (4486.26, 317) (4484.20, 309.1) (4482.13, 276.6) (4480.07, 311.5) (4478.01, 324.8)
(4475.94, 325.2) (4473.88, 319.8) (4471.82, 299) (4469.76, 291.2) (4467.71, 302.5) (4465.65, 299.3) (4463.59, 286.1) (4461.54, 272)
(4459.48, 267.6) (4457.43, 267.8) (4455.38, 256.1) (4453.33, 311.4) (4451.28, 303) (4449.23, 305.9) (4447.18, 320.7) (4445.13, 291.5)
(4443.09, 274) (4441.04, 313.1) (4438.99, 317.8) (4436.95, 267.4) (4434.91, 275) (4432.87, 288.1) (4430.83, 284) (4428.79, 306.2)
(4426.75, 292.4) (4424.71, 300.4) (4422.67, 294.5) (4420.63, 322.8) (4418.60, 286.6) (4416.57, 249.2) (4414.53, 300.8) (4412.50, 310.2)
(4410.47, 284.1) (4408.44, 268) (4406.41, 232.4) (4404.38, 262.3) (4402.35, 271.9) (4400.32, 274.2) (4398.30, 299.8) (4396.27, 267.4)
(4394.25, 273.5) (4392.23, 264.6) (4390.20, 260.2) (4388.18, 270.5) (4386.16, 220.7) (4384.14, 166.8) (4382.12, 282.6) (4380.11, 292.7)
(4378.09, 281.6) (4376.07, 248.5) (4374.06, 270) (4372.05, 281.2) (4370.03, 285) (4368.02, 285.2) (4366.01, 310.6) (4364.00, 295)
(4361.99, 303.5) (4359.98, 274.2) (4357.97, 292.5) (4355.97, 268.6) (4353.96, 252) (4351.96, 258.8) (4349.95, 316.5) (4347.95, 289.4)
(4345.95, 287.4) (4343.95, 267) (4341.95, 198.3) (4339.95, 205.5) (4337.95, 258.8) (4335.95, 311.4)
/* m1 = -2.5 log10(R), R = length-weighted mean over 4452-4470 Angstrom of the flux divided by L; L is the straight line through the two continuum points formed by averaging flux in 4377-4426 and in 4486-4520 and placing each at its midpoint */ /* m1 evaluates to 0.06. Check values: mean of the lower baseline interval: 272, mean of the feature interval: 284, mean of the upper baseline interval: 318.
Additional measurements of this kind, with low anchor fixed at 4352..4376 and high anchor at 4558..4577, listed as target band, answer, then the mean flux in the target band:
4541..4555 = 0.03 mag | 310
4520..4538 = 0.06 mag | 298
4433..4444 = 0.03 mag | 289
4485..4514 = -0.03 mag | 319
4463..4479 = -0.01 mag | 306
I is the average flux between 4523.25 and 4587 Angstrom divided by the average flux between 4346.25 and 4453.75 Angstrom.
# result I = 1.10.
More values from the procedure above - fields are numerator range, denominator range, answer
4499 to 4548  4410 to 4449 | 1.07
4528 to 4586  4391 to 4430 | 1.10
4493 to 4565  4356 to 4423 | 1.14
